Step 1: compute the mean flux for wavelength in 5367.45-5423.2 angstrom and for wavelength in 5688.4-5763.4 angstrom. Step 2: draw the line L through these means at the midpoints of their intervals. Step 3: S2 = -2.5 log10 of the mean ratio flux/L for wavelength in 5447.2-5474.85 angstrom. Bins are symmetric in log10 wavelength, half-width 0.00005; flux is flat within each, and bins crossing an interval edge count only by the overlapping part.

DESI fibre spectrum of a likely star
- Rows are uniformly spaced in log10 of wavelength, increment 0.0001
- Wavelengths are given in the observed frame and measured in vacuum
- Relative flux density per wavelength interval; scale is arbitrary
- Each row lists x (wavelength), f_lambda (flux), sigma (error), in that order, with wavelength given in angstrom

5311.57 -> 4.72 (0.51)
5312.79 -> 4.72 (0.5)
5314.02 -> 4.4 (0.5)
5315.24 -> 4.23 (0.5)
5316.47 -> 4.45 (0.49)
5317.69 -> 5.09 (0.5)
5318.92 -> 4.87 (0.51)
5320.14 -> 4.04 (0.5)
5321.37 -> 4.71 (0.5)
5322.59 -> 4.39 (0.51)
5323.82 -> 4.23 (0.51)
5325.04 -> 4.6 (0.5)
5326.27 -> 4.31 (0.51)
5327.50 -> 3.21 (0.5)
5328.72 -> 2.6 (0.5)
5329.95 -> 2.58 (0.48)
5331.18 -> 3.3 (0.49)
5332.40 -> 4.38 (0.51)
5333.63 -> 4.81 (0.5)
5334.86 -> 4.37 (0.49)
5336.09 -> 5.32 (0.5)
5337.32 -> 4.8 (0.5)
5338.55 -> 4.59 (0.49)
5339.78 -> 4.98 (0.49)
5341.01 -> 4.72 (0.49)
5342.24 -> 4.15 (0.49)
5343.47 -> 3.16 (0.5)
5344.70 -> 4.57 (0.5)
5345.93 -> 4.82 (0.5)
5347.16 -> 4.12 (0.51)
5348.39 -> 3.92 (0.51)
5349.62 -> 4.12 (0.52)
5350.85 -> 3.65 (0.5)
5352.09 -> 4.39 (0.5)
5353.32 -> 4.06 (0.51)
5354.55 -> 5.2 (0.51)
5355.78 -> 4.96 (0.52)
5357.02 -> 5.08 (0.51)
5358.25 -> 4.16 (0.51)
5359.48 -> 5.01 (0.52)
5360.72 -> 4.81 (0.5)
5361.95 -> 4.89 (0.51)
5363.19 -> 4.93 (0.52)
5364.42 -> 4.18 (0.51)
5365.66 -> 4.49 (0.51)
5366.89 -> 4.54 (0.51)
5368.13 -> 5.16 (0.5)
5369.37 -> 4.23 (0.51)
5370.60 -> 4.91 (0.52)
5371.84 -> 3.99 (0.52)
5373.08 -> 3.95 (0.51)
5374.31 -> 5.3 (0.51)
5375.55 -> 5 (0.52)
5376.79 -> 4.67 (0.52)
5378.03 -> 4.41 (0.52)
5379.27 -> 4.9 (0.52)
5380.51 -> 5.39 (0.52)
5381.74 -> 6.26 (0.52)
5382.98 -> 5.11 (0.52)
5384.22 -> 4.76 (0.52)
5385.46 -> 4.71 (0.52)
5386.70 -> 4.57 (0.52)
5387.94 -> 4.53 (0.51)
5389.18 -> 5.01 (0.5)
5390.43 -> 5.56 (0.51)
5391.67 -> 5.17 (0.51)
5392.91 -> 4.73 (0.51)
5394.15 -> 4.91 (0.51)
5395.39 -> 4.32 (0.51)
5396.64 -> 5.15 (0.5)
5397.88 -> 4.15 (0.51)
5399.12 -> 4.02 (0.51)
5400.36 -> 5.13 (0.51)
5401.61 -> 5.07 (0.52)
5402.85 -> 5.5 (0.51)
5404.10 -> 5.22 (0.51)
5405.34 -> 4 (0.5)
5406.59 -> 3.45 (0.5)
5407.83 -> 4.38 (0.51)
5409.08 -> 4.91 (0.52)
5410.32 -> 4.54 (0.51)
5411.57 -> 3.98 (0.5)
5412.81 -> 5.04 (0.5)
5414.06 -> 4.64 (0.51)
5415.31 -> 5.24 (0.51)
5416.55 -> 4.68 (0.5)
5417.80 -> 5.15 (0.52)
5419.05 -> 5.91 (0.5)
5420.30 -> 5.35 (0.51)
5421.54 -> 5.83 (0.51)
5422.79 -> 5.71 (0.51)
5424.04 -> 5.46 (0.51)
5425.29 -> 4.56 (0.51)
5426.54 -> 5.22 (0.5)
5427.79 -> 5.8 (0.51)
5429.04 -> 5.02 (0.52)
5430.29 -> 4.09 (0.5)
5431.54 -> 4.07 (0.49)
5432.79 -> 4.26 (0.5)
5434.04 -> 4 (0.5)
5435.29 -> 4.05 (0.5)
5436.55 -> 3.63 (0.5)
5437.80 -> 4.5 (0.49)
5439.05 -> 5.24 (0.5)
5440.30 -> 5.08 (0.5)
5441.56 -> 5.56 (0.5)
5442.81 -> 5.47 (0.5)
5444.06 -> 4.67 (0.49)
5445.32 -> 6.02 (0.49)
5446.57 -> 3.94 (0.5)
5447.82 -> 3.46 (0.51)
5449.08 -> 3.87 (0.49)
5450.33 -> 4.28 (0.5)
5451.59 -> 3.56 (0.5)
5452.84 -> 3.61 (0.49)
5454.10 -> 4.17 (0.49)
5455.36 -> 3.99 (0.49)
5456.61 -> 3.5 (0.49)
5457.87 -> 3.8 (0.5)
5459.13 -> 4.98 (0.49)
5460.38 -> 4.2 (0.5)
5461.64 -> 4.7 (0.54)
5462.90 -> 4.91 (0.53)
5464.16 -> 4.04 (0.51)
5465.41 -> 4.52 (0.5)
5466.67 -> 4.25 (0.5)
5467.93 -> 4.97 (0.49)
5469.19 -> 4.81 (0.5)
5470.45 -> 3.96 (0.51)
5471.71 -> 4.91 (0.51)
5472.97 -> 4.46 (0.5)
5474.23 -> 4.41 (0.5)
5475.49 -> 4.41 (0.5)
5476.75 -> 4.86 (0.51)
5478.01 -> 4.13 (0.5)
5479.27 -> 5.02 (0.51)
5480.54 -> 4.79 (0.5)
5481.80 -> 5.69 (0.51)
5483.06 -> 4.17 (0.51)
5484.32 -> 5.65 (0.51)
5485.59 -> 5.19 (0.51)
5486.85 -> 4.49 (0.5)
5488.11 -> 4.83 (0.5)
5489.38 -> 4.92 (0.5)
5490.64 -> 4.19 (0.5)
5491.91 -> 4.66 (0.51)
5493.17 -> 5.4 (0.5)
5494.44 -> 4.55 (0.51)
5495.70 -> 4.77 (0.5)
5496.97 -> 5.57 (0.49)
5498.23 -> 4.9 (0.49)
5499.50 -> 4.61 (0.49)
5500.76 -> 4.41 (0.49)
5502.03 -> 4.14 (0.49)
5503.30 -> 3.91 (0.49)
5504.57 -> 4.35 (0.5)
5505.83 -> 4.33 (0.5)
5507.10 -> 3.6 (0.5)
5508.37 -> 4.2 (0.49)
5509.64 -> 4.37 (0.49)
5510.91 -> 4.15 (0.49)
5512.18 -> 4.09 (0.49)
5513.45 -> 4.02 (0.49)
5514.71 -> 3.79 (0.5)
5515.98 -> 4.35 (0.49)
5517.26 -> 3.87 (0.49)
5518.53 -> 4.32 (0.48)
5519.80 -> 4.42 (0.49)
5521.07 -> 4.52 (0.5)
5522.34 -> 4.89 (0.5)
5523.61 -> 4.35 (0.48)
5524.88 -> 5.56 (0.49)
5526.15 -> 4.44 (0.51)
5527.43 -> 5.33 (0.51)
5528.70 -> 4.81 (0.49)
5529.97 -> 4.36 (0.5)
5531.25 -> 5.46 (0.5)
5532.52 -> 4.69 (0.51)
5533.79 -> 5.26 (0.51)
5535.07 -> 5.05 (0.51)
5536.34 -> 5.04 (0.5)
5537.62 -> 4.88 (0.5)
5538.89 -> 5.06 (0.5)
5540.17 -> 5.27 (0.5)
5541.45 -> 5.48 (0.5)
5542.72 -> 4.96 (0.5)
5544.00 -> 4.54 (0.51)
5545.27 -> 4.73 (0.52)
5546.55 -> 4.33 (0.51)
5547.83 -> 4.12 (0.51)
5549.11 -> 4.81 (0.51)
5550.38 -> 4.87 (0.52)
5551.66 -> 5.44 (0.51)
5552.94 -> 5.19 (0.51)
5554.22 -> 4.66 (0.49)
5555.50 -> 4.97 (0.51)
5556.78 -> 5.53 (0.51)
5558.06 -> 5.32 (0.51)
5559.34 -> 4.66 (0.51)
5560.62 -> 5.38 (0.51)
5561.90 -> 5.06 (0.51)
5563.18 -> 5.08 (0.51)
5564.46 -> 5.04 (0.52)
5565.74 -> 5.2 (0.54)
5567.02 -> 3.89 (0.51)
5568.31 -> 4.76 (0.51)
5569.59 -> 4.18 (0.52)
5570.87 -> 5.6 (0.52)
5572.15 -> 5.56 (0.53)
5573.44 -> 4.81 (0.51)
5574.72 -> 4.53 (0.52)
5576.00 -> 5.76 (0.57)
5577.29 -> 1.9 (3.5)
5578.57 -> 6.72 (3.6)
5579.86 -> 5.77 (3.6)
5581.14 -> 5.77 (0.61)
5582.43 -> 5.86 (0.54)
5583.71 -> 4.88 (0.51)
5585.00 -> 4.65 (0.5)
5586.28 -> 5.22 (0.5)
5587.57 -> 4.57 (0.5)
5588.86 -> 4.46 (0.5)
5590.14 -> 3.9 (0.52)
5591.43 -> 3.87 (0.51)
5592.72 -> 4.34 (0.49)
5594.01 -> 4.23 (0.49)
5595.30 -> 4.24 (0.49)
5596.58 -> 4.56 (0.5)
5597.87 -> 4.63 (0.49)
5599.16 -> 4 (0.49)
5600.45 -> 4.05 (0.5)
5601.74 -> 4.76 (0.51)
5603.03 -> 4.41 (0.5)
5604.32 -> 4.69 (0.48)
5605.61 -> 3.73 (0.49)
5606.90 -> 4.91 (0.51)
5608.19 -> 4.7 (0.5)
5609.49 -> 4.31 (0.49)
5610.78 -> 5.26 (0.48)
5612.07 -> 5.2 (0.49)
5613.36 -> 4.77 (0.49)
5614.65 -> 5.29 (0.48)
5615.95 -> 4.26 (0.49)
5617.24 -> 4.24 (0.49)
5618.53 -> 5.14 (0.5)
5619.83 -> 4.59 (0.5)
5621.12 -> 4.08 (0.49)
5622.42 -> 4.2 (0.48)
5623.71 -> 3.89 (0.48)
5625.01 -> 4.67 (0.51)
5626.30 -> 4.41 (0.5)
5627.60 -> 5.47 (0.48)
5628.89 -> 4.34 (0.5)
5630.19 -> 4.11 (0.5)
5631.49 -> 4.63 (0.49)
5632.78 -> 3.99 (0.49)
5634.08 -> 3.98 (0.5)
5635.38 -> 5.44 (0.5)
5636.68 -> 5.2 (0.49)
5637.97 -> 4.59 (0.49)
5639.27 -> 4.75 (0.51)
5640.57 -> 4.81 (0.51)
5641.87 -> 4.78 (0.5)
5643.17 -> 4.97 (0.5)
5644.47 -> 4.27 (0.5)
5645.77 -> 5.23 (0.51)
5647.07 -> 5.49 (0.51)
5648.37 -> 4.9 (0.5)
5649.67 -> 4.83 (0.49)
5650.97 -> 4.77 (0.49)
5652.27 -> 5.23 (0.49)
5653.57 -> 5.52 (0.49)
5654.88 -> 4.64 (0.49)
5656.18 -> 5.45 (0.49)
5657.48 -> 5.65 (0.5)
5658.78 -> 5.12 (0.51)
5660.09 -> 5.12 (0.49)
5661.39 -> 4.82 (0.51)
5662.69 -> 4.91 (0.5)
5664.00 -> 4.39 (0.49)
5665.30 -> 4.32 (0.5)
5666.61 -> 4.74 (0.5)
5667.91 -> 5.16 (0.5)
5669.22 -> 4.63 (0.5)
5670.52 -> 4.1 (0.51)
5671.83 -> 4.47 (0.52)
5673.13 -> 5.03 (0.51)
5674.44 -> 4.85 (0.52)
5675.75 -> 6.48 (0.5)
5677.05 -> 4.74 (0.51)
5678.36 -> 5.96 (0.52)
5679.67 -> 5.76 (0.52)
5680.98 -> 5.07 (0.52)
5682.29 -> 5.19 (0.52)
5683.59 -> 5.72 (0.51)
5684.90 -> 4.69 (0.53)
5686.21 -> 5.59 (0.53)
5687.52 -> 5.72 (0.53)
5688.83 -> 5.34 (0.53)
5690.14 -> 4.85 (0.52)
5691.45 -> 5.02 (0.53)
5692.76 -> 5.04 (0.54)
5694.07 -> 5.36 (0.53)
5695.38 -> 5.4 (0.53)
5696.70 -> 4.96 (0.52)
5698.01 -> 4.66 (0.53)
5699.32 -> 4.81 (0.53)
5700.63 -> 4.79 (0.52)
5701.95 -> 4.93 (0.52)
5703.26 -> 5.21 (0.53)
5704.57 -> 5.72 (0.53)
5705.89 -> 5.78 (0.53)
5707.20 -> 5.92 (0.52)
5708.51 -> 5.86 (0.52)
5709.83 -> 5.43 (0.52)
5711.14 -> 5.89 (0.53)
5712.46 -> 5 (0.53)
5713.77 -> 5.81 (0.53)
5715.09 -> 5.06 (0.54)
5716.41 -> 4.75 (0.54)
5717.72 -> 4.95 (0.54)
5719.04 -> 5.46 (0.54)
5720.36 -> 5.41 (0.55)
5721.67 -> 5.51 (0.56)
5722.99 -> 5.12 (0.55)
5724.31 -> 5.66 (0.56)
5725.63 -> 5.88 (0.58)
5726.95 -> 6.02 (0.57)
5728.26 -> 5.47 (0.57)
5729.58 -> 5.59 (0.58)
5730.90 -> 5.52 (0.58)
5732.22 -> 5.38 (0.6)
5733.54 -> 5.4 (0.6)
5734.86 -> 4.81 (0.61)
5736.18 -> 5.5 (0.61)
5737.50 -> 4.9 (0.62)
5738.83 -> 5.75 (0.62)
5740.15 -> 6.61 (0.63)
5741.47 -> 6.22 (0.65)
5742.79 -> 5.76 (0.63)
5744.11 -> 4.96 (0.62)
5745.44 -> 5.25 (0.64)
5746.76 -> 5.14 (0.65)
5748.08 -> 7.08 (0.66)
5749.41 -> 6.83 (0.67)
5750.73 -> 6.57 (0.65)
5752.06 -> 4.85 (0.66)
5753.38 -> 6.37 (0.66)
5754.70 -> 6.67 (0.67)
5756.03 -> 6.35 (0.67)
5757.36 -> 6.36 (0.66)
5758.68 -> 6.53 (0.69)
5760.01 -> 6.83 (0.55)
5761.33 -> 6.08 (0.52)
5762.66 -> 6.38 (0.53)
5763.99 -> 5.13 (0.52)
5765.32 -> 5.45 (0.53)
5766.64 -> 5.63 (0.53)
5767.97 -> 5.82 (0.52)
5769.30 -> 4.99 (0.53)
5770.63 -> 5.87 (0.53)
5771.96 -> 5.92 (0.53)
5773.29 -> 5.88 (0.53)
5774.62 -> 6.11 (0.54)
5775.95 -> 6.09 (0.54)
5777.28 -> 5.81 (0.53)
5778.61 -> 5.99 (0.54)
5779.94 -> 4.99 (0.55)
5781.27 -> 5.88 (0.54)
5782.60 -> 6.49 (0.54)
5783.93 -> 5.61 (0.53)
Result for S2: 0.18 mag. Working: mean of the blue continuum 4.85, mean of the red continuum 5.59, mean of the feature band 4.24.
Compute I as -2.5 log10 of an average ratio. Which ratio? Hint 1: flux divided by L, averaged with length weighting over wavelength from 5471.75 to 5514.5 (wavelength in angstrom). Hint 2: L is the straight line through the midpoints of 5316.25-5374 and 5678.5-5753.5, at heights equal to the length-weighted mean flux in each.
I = 0.053 mag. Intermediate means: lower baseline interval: 4.38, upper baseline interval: 5.46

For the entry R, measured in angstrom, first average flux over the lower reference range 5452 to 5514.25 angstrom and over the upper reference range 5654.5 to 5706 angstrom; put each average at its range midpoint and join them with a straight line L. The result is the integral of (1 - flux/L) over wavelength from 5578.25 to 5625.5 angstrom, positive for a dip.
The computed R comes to 1.96 angstrom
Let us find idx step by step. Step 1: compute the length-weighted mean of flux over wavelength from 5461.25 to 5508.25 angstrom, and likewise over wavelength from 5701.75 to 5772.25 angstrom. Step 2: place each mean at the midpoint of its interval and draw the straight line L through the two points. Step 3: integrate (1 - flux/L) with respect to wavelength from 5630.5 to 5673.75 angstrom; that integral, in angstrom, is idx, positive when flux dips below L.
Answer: 4.0 angstrom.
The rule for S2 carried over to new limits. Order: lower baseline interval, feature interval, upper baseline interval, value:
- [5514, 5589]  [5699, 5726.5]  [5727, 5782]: 0.048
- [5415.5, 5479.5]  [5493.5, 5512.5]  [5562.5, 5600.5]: 0.060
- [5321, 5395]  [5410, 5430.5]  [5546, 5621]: -0.111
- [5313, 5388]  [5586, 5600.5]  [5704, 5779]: 0.213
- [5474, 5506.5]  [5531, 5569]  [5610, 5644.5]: -0.061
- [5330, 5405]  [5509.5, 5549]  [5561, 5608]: 0.007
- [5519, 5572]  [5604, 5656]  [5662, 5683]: 0.056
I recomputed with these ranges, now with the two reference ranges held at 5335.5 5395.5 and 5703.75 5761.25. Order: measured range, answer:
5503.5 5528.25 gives 0.172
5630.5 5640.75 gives 0.172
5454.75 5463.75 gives 0.154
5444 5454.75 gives 0.185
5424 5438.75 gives 0.077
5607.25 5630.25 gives 0.169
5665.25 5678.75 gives 0.122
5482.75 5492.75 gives 0.051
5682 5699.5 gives 0.086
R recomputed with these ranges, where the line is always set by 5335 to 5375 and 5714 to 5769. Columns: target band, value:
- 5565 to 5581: 0.9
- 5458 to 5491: 1.6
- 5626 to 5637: 1.6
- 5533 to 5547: 0.4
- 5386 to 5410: -0.3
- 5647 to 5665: 1.4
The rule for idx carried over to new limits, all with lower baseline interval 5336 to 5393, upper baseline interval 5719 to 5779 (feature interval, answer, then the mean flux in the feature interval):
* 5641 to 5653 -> 1.2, 4.94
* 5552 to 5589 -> 1.9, 5.01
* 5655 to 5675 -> 2.6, 4.85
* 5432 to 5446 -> 0.4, 4.76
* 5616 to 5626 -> 1.9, 4.4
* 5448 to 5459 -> 2.3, 3.88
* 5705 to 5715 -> 0.1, 5.64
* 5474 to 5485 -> 0.4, 4.81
